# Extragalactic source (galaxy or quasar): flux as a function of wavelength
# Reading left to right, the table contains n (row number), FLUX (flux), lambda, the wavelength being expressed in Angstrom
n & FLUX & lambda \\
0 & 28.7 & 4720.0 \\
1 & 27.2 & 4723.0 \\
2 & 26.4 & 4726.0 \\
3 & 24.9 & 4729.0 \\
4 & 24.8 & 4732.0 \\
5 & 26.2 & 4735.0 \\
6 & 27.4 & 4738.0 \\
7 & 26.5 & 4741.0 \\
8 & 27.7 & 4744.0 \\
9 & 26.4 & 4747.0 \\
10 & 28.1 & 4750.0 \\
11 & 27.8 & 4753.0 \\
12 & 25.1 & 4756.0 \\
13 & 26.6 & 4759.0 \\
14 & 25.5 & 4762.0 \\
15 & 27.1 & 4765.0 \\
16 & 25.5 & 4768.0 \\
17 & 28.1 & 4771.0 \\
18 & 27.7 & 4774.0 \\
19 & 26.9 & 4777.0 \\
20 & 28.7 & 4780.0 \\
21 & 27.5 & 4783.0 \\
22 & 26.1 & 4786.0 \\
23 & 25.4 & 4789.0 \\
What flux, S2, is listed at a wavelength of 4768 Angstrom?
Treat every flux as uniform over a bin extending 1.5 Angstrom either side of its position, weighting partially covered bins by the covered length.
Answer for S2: 25.5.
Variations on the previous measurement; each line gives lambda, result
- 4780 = 28.7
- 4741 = 26.5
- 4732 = 24.8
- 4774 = 27.7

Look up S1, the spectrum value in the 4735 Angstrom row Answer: 26.2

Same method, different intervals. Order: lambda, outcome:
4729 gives 24.9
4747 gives 26.4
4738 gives 27.4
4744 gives 27.7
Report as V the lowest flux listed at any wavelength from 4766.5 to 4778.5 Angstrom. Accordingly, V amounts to 25.5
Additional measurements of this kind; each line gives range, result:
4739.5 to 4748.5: 26.4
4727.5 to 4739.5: 24.8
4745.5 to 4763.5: 25.1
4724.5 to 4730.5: 24.9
